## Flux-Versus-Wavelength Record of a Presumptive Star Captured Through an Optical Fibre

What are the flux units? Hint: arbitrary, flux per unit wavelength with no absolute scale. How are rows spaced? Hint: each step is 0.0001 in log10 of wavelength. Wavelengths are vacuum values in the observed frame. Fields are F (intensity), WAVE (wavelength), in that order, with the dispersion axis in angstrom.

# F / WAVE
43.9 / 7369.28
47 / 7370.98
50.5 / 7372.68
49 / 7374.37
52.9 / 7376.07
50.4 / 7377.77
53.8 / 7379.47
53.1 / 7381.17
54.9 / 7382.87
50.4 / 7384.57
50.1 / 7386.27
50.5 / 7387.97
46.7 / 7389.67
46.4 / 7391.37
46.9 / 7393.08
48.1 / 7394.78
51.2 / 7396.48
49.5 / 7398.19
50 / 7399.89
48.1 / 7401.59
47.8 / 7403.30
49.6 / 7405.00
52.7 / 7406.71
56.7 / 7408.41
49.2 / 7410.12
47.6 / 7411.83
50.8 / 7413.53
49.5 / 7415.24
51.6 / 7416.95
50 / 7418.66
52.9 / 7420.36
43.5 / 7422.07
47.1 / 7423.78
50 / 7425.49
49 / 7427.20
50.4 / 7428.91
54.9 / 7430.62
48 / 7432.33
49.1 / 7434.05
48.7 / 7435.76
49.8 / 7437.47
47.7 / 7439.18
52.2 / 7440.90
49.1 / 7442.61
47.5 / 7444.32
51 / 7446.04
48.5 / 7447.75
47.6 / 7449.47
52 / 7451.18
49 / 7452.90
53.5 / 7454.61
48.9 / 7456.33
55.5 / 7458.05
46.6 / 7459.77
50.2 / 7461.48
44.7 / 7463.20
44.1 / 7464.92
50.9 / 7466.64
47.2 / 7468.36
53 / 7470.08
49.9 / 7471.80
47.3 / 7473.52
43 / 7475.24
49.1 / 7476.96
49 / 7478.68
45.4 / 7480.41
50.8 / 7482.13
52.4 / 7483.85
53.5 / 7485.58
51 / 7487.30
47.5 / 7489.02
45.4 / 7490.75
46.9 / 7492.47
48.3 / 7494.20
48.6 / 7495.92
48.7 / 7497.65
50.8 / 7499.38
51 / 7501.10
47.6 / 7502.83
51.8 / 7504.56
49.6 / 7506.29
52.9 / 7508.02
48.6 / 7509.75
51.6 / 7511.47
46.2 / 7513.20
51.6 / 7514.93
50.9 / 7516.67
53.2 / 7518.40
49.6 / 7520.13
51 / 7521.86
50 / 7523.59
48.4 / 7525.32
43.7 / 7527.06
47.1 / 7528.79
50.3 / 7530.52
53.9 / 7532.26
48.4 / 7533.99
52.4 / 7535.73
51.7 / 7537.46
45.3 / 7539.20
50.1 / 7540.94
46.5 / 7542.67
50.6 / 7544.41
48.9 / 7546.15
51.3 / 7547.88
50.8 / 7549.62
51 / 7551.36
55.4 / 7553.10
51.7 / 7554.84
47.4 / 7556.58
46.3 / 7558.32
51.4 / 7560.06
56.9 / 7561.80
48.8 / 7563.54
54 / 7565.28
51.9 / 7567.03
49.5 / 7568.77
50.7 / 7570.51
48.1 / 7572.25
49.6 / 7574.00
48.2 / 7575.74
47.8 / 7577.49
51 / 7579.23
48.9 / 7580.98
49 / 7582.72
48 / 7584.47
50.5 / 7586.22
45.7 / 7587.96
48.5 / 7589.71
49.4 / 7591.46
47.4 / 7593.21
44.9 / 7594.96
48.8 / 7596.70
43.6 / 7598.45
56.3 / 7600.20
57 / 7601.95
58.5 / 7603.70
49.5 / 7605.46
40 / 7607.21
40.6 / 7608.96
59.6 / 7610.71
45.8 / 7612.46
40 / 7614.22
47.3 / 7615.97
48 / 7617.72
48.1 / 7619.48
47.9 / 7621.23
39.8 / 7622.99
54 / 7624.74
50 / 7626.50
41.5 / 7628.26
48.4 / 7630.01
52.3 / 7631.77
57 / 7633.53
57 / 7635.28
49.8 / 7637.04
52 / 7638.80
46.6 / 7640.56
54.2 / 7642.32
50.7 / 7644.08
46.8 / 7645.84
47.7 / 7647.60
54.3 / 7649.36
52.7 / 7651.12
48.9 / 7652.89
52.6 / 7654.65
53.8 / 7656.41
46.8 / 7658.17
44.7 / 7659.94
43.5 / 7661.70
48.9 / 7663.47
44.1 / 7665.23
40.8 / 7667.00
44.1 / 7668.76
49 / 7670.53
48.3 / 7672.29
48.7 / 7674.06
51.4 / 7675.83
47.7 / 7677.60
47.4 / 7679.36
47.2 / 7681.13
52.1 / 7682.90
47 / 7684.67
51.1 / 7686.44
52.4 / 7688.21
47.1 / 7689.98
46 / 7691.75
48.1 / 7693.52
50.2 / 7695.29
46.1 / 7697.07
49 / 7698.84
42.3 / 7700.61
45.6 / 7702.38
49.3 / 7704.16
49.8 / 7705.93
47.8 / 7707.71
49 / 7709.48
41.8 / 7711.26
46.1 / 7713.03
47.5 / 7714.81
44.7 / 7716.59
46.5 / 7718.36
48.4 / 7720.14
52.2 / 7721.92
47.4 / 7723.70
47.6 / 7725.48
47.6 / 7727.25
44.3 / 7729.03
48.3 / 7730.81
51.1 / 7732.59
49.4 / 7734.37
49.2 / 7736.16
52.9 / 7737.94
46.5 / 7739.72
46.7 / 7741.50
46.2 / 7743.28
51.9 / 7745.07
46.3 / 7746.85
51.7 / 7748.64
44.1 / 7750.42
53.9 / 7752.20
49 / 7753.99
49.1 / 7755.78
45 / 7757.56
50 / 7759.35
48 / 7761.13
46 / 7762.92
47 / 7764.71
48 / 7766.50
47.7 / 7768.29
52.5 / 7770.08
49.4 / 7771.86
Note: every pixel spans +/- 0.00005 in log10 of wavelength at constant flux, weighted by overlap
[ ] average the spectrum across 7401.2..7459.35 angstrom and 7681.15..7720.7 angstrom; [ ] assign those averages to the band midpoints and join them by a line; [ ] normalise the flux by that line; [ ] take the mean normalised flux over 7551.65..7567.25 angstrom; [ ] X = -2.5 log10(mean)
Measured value -0.06 mag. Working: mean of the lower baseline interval 50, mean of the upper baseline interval 47.6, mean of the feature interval 51.5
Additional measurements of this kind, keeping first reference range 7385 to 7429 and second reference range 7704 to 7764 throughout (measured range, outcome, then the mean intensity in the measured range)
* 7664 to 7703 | 0.02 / 47.6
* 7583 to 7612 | -0.01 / 49.2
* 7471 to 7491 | 0.01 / 48.8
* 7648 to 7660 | -0.05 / 50.8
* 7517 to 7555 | -0.02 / 50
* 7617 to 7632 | 0.02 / 47.6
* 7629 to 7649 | -0.06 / 51.2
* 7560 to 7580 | -0.04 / 50.6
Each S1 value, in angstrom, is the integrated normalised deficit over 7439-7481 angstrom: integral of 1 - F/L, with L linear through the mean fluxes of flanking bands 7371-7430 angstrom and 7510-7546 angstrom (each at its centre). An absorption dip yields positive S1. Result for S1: 0.7 angstrom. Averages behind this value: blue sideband 50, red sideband 49.6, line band 49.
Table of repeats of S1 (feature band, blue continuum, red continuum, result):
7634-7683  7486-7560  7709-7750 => -0.5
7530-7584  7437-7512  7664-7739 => -1.6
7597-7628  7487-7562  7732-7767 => 0.5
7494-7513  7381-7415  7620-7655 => 0.1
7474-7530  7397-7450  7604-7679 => 0.1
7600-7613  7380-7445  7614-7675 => -0.5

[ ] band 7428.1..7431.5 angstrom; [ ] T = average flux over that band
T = 52.7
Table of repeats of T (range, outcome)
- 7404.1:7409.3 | 52.9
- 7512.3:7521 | 50.3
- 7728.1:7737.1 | 48.4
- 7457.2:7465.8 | 48.2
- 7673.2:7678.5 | 49.3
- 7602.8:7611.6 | 49.7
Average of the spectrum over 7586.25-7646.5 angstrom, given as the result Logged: 49.1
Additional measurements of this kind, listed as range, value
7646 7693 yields 48.4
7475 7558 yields 49.6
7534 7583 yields 50.2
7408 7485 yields 49.4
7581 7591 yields 48.4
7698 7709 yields 47.4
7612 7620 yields 45.7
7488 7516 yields 49.2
